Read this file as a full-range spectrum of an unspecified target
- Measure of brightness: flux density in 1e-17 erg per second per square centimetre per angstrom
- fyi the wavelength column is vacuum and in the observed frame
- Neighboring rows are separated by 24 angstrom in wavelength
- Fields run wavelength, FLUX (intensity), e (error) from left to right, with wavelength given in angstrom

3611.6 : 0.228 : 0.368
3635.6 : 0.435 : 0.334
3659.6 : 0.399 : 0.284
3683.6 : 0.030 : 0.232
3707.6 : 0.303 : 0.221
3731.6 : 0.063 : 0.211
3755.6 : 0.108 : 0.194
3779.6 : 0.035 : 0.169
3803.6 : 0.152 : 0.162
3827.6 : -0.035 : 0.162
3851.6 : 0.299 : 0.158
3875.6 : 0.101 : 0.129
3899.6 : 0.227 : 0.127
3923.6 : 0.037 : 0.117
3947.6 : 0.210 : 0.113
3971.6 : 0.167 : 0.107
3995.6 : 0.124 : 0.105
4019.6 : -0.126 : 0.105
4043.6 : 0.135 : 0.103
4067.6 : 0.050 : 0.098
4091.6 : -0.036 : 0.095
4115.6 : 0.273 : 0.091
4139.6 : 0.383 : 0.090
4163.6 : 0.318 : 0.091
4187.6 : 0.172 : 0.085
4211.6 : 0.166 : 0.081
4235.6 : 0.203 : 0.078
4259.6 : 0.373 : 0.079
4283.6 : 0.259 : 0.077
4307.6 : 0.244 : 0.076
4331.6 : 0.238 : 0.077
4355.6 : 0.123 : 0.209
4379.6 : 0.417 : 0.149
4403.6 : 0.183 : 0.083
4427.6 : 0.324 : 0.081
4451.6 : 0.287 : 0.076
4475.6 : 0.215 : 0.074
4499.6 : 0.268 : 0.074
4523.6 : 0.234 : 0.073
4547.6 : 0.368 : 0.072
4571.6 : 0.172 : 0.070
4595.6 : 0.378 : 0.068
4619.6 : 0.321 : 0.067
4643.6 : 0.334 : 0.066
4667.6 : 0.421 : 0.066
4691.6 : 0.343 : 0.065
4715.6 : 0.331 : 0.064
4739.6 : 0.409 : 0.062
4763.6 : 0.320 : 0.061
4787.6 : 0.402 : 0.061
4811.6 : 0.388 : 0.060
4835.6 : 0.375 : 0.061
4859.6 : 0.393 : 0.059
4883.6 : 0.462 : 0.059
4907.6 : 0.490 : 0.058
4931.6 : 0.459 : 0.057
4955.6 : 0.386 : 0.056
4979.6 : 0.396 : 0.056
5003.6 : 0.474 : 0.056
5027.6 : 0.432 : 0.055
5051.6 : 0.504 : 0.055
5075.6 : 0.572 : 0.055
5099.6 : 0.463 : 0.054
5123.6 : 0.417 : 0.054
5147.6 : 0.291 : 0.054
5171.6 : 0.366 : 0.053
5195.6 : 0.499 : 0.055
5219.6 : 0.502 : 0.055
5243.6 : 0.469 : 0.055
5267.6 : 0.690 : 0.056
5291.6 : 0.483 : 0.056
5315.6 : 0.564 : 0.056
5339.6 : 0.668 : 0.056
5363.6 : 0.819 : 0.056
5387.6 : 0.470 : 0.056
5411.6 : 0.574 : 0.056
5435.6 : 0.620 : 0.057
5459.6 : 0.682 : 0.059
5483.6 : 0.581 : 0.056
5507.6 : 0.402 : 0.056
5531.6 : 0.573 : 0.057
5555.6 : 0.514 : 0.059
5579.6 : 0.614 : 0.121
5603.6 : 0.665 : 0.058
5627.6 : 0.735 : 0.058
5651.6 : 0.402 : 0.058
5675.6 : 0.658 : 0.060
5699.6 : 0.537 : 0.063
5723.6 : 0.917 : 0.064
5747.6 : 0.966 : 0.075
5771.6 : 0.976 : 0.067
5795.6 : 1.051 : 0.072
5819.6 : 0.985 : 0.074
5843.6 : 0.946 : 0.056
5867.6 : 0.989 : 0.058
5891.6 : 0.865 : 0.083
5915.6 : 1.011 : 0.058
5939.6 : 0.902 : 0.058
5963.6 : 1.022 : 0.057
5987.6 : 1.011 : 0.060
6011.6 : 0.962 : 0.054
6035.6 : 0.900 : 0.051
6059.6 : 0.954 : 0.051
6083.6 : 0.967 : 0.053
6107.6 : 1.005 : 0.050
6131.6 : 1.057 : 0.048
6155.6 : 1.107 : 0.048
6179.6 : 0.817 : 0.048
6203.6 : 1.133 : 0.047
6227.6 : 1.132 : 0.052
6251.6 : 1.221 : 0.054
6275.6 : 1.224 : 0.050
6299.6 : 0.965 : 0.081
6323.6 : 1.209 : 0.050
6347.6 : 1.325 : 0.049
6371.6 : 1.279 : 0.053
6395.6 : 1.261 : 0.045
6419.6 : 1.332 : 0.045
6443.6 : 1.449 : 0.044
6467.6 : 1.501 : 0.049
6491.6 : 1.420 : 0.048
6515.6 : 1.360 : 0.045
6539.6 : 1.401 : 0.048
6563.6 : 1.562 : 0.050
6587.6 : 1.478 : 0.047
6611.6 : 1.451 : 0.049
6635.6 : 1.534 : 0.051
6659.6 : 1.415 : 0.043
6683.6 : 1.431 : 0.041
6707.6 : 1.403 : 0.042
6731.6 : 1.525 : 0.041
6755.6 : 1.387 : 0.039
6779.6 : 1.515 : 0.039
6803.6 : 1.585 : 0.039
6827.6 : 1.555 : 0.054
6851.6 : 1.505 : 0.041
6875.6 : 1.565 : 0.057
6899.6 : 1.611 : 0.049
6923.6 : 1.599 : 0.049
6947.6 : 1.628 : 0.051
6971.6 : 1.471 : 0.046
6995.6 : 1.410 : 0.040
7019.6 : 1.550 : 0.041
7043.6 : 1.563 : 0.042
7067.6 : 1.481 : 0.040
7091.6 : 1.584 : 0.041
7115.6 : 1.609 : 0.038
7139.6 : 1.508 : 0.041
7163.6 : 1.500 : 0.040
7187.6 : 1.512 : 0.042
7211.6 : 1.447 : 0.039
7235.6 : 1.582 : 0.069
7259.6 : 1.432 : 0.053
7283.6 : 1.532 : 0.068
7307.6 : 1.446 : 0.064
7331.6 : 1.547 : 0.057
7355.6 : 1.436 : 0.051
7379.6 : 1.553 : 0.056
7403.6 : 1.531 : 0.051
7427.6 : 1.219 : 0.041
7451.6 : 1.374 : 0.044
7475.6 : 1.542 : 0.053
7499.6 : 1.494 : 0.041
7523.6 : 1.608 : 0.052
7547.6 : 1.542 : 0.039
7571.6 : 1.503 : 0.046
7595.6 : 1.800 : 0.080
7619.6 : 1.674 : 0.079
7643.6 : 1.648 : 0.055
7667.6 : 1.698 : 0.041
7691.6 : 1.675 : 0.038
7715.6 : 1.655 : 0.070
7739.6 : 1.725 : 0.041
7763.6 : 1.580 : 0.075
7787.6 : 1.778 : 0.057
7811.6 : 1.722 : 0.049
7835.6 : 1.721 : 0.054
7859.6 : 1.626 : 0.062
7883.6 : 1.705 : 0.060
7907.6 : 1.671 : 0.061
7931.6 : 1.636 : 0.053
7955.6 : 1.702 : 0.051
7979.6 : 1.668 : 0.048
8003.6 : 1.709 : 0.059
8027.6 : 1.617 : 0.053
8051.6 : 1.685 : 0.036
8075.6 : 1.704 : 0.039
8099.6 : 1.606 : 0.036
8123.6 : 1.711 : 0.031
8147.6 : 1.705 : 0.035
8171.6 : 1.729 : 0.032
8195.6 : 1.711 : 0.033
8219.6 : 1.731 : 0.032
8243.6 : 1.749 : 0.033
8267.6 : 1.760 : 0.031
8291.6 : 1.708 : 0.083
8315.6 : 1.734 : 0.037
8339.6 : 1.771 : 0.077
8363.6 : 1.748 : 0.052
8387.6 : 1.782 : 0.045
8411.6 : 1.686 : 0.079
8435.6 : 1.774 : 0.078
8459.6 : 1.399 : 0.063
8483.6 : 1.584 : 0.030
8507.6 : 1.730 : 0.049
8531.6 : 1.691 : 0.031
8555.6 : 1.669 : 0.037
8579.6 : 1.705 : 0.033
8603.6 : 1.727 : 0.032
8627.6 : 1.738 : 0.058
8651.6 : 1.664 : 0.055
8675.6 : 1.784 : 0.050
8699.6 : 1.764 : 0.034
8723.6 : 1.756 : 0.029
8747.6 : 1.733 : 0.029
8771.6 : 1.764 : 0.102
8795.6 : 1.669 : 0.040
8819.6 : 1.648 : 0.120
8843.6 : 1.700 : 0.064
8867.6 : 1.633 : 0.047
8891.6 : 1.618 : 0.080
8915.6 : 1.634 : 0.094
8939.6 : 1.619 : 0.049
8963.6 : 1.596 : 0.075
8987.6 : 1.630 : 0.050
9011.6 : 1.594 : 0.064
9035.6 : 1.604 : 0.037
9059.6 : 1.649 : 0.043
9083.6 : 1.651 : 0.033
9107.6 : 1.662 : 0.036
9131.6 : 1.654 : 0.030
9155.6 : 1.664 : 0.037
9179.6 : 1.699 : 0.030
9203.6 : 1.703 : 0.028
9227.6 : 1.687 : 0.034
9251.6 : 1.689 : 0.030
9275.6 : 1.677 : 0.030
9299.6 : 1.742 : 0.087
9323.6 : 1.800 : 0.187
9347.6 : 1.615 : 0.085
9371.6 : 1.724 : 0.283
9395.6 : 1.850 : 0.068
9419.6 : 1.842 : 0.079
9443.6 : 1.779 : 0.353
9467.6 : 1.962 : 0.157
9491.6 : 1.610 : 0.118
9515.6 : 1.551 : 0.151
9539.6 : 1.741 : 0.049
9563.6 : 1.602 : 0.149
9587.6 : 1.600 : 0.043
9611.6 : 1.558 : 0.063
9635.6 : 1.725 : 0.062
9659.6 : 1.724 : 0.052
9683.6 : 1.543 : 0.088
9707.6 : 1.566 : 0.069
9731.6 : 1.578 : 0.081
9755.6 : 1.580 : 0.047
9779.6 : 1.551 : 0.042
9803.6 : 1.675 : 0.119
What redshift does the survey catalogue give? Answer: 0.437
